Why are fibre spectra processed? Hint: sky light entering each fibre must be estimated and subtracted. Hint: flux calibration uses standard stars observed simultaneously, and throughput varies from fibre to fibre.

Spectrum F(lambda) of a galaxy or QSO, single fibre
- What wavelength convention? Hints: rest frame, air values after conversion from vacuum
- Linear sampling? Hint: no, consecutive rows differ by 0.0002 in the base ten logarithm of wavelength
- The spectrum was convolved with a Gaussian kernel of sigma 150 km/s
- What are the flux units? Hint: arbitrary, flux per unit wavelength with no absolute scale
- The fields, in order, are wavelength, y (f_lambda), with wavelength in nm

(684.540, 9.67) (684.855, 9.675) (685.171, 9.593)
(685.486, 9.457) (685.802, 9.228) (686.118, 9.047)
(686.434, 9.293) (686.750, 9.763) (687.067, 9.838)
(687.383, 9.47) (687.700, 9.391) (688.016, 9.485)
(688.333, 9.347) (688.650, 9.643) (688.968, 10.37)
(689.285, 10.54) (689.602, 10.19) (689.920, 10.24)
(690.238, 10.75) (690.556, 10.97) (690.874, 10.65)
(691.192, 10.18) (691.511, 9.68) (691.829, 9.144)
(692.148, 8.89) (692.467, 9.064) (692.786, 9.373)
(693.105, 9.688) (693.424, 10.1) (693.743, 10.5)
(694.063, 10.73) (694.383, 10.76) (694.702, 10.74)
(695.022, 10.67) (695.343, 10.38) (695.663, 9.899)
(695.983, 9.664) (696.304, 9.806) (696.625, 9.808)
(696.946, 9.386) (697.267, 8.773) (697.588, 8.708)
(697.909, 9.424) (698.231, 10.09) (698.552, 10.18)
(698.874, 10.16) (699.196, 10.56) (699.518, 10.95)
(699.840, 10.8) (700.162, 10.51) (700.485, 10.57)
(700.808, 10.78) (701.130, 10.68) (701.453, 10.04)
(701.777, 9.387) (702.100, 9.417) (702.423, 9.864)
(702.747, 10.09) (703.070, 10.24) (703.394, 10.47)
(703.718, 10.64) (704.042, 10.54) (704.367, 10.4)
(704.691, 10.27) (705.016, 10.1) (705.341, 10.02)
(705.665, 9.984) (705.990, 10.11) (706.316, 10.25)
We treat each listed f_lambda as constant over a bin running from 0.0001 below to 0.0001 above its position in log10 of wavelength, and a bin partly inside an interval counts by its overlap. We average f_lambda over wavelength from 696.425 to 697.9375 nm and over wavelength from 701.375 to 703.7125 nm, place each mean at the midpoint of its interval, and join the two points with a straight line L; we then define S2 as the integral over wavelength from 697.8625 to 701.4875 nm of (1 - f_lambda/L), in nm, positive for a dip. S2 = -0.329 nm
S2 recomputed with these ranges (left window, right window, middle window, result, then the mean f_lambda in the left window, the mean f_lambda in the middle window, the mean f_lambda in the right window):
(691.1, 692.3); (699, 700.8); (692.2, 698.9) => 0.09 nm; 9.43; 9.88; 10.7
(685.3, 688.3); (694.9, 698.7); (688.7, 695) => -0.37 nm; 9.44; 10.1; 9.72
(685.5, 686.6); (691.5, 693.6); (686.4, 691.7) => -0.39 nm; 9.23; 10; 9.41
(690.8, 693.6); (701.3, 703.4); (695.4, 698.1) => 0.07 nm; 9.62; 9.48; 9.89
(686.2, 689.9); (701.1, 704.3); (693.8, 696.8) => -0.10 nm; 9.76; 10.3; 10.1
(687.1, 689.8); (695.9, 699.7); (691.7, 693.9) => 0.06 nm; 9.81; 9.54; 9.8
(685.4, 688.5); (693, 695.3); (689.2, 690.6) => -0.09 nm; 9.43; 10.5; 10.5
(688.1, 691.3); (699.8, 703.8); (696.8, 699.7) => 0.12 nm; 10.3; 9.82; 10.2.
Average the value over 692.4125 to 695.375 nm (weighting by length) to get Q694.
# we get 10.2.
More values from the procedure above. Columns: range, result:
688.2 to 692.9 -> 9.94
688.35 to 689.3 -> 10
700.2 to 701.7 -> 10.4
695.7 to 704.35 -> 10.1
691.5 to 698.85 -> 9.81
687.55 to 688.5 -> 9.42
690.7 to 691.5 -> 10.3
